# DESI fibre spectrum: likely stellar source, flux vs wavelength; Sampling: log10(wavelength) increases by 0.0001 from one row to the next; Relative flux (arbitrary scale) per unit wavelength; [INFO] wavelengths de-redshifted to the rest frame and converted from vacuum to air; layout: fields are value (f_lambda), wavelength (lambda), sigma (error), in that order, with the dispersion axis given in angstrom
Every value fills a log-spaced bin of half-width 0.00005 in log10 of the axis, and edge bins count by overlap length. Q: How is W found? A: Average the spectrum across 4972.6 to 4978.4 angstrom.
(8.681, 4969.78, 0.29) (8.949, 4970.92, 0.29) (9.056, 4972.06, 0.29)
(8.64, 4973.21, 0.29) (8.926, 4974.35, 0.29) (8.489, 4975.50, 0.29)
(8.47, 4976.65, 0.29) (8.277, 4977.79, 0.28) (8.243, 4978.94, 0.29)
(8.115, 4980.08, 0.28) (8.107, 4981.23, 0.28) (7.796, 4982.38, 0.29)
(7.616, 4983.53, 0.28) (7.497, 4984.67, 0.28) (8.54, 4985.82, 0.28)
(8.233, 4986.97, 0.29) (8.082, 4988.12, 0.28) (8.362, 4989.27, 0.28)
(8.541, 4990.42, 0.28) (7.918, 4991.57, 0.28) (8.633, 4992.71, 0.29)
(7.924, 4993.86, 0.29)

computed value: 8.55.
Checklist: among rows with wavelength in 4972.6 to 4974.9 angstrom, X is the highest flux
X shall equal 8.926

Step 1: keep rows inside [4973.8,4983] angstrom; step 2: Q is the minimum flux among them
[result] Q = 7.796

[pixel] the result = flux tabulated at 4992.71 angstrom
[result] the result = 8.633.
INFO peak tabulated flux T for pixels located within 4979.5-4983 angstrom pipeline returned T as 8.115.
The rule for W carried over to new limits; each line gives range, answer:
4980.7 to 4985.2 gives 7.76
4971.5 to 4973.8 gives 8.85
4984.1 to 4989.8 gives 8.14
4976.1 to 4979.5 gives 8.34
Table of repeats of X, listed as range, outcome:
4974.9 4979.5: 8.489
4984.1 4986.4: 8.54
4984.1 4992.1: 8.541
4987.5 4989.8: 8.362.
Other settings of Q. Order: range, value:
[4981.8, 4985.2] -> 7.497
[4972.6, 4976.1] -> 8.489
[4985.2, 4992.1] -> 7.918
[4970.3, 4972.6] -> 8.949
